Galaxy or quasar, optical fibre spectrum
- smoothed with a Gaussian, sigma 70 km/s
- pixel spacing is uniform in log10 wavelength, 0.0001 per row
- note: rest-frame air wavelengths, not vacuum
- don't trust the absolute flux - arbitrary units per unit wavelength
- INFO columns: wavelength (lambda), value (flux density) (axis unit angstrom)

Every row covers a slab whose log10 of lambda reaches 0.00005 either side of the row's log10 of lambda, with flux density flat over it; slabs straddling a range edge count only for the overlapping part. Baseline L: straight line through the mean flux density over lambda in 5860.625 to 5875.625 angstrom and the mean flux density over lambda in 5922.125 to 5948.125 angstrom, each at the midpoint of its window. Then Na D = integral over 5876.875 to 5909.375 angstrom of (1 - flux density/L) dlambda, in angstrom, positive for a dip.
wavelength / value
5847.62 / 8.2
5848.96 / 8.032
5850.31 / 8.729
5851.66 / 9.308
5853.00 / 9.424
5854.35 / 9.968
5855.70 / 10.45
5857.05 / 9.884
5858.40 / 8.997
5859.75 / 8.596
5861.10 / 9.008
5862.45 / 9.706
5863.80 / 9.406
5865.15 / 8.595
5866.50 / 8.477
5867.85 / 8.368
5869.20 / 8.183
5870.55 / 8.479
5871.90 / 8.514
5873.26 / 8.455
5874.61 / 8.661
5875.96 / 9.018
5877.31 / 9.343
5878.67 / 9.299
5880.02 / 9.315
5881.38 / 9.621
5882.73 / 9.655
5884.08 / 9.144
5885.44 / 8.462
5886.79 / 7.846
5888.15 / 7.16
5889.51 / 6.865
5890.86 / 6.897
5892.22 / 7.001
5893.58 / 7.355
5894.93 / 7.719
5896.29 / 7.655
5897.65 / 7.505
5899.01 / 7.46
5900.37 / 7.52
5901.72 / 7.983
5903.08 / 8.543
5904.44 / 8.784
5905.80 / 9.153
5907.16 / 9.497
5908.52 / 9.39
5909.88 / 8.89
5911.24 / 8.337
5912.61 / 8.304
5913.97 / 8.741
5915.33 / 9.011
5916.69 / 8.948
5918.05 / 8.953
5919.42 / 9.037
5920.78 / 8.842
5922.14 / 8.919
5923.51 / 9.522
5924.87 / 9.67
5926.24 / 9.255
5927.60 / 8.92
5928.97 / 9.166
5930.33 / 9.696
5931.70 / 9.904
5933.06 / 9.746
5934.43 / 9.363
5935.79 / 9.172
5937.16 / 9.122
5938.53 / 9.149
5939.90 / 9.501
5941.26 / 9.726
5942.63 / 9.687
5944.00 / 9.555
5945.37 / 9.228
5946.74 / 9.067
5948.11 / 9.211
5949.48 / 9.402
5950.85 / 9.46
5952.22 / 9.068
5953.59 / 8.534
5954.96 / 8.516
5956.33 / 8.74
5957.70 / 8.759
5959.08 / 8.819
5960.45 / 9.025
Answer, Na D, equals 2.4 angstrom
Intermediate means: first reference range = 8.72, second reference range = 9.39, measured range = 8.29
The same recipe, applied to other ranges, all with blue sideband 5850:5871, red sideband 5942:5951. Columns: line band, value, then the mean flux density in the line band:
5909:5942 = 0.5 angstrom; 9.17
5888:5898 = 2.1 angstrom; 7.27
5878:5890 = 0.7 angstrom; 8.62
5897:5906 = 1.1 angstrom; 8.09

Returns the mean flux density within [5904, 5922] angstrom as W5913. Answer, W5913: 8.92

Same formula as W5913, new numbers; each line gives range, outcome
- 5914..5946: 9.3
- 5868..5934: 8.63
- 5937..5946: 9.44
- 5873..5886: 9.13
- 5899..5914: 8.59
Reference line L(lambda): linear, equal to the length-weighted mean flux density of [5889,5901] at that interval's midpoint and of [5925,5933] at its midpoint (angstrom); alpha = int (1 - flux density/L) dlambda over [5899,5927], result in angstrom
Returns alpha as -1.3 angstrom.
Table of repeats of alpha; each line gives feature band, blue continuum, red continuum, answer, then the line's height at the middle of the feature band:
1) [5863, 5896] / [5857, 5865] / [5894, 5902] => 0.0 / 8.4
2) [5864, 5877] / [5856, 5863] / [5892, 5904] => 0.4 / 8.83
